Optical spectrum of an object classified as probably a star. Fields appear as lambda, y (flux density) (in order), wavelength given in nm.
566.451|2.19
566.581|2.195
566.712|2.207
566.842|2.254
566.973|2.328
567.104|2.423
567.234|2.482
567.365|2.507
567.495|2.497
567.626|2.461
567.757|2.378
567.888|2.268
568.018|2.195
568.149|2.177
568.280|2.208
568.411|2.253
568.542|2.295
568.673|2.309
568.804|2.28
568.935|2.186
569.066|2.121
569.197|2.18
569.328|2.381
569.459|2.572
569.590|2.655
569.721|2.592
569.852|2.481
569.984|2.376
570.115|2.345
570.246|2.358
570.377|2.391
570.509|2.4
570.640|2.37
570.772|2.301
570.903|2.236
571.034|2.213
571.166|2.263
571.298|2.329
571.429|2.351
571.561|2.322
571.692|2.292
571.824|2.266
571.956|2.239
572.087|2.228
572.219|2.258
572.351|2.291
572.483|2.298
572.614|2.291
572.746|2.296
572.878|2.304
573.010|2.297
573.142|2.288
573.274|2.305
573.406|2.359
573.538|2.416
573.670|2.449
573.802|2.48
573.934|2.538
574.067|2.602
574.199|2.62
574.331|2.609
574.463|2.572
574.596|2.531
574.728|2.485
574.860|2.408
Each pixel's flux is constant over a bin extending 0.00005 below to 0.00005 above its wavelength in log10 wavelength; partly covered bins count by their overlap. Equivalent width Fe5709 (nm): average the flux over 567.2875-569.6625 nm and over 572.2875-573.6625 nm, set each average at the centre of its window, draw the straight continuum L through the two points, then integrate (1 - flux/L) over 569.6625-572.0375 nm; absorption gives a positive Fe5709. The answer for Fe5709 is -0.01 nm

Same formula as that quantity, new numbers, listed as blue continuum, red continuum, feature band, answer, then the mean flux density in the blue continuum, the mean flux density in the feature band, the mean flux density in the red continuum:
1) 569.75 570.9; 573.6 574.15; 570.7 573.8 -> 0.19 nm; 2.38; 2.3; 2.52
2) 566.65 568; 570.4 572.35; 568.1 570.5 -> -0.01 nm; 2.38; 2.34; 2.29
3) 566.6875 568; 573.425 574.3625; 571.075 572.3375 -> 0.10 nm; 2.38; 2.28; 2.52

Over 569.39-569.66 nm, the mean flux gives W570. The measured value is 2.61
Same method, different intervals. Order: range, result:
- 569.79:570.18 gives 2.4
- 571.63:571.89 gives 2.27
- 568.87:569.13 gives 2.15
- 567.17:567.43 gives 2.49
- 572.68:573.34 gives 2.3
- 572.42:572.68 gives 2.3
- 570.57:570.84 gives 2.34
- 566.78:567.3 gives 2.37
